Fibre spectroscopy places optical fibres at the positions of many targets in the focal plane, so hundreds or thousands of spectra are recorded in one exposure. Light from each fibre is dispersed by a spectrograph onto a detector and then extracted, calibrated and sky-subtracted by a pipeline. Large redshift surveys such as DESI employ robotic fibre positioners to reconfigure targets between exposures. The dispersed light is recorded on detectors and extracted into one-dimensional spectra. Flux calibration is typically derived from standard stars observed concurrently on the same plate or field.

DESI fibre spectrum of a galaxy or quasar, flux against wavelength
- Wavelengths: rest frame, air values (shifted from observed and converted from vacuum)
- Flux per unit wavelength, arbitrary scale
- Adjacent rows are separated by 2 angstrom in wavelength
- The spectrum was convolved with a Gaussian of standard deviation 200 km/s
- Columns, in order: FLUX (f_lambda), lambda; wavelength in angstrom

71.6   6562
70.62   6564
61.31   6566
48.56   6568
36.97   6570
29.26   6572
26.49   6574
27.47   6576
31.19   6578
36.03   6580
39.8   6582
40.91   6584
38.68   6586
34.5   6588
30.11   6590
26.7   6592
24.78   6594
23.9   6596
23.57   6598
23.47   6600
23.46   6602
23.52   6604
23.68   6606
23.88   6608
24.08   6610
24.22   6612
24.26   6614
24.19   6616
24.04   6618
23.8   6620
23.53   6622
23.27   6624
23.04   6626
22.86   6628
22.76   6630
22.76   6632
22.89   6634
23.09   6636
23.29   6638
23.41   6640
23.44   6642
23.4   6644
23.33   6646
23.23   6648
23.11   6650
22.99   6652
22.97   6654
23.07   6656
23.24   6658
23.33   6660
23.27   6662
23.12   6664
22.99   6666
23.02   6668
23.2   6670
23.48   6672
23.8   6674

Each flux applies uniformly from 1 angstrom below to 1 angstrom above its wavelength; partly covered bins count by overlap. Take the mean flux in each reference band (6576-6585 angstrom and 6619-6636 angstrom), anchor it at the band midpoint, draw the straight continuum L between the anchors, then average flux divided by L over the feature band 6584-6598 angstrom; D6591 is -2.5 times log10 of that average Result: 0.11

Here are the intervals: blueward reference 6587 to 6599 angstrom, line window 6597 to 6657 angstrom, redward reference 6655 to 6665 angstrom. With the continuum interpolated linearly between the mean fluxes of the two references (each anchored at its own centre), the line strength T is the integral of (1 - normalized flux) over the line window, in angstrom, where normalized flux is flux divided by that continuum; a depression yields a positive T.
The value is 4.2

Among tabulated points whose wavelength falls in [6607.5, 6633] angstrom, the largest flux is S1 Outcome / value 24.26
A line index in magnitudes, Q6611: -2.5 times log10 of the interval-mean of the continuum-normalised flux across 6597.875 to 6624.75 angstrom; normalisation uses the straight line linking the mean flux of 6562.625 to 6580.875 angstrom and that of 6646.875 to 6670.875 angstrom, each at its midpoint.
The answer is 0.36 mag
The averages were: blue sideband 41.5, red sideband 23.1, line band 23.8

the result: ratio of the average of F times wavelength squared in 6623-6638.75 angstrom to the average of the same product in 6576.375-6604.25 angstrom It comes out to 0.77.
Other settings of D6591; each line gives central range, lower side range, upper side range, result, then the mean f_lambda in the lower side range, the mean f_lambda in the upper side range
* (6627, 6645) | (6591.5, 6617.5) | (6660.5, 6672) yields 0.02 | 24.1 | 23.2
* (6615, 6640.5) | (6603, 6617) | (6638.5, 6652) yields 0.02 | 24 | 23.3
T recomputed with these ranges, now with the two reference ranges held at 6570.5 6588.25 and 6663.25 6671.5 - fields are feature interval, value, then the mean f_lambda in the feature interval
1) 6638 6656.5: 1.69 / 23.2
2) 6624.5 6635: 1.83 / 22.9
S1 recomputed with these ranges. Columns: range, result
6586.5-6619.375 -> 34.5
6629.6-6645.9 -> 23.44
